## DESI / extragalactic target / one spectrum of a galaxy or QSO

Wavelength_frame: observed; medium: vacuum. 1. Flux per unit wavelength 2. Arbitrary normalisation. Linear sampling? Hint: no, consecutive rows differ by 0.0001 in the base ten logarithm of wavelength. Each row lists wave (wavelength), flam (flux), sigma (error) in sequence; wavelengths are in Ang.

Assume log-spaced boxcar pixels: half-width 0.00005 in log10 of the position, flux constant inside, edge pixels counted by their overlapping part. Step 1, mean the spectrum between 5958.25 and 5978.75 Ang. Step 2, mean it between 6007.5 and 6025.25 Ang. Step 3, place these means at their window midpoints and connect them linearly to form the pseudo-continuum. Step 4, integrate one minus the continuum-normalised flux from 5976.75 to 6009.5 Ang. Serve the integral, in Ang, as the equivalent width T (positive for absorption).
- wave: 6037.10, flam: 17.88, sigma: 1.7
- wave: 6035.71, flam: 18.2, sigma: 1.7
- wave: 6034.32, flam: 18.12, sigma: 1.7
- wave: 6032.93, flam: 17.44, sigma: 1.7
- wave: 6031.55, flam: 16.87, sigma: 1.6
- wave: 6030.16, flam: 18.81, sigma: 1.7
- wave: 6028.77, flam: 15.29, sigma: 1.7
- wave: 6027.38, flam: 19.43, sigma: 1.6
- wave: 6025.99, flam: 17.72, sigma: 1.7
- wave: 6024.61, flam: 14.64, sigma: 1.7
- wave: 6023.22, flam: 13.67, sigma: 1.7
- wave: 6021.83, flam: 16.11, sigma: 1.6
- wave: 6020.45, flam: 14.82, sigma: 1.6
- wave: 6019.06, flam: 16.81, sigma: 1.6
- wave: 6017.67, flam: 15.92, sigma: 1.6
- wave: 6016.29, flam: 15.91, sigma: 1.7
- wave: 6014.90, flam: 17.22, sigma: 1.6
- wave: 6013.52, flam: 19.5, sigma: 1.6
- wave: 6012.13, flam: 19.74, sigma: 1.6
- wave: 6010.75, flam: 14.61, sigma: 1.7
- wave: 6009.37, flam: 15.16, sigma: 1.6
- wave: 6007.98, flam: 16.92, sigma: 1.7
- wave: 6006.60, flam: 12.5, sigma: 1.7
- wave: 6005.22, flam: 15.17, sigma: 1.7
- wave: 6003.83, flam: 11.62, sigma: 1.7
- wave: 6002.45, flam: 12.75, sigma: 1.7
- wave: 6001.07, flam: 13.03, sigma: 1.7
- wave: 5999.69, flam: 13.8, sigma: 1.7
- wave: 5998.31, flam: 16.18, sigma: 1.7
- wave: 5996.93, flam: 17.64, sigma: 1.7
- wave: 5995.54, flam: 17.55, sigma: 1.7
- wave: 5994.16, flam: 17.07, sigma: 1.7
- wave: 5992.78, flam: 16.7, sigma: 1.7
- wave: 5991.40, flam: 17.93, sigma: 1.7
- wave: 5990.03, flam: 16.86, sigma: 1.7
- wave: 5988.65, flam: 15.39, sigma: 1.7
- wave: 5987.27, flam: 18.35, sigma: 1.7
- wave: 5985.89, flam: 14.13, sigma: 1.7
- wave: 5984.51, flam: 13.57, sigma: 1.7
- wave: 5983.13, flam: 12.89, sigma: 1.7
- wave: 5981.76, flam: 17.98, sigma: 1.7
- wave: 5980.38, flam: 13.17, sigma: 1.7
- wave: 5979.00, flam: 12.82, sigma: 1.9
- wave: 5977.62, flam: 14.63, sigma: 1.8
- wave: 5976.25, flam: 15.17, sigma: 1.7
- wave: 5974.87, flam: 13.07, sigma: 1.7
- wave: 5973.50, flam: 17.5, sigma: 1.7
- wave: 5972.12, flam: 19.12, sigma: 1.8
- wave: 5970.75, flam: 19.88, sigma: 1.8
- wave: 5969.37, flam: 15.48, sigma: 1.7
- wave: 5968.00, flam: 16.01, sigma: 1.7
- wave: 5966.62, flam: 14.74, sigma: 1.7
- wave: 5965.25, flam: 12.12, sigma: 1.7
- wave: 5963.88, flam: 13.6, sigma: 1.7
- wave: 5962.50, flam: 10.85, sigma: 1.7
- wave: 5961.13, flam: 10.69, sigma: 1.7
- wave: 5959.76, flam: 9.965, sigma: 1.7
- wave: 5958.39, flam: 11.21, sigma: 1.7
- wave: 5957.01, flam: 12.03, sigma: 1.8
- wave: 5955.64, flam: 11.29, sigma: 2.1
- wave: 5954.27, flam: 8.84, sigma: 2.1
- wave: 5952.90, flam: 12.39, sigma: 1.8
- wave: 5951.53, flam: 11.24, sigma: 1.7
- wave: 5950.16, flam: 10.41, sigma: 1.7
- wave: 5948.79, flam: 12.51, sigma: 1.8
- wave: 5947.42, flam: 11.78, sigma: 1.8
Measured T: 0.3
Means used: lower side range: 14.3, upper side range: 16.2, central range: 15.2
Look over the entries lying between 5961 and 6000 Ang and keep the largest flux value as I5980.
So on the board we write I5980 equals 19.88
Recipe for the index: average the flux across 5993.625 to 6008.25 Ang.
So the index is 14.8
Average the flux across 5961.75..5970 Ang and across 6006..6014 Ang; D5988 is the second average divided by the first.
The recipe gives 1.19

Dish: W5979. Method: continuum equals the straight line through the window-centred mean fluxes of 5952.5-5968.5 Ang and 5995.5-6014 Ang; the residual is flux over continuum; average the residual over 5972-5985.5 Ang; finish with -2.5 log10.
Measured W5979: -0.12 mag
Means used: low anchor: 11.9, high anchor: 15.3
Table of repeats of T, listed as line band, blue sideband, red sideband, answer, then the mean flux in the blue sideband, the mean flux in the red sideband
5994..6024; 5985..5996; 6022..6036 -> 2.2 Ang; 16.7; 17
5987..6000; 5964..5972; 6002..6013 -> -1.3 Ang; 15.8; 14.9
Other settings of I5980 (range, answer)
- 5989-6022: 19.74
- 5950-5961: 12.39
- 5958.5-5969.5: 16.01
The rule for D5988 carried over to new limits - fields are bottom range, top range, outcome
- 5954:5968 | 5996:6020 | 1.32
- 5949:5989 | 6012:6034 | 1.23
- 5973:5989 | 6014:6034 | 1.11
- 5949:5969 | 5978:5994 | 1.30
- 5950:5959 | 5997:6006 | 1.26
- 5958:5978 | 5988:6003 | 1.11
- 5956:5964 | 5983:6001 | 1.43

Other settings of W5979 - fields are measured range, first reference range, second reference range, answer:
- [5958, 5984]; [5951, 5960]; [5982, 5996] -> -0.07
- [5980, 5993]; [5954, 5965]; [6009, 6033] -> -0.16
